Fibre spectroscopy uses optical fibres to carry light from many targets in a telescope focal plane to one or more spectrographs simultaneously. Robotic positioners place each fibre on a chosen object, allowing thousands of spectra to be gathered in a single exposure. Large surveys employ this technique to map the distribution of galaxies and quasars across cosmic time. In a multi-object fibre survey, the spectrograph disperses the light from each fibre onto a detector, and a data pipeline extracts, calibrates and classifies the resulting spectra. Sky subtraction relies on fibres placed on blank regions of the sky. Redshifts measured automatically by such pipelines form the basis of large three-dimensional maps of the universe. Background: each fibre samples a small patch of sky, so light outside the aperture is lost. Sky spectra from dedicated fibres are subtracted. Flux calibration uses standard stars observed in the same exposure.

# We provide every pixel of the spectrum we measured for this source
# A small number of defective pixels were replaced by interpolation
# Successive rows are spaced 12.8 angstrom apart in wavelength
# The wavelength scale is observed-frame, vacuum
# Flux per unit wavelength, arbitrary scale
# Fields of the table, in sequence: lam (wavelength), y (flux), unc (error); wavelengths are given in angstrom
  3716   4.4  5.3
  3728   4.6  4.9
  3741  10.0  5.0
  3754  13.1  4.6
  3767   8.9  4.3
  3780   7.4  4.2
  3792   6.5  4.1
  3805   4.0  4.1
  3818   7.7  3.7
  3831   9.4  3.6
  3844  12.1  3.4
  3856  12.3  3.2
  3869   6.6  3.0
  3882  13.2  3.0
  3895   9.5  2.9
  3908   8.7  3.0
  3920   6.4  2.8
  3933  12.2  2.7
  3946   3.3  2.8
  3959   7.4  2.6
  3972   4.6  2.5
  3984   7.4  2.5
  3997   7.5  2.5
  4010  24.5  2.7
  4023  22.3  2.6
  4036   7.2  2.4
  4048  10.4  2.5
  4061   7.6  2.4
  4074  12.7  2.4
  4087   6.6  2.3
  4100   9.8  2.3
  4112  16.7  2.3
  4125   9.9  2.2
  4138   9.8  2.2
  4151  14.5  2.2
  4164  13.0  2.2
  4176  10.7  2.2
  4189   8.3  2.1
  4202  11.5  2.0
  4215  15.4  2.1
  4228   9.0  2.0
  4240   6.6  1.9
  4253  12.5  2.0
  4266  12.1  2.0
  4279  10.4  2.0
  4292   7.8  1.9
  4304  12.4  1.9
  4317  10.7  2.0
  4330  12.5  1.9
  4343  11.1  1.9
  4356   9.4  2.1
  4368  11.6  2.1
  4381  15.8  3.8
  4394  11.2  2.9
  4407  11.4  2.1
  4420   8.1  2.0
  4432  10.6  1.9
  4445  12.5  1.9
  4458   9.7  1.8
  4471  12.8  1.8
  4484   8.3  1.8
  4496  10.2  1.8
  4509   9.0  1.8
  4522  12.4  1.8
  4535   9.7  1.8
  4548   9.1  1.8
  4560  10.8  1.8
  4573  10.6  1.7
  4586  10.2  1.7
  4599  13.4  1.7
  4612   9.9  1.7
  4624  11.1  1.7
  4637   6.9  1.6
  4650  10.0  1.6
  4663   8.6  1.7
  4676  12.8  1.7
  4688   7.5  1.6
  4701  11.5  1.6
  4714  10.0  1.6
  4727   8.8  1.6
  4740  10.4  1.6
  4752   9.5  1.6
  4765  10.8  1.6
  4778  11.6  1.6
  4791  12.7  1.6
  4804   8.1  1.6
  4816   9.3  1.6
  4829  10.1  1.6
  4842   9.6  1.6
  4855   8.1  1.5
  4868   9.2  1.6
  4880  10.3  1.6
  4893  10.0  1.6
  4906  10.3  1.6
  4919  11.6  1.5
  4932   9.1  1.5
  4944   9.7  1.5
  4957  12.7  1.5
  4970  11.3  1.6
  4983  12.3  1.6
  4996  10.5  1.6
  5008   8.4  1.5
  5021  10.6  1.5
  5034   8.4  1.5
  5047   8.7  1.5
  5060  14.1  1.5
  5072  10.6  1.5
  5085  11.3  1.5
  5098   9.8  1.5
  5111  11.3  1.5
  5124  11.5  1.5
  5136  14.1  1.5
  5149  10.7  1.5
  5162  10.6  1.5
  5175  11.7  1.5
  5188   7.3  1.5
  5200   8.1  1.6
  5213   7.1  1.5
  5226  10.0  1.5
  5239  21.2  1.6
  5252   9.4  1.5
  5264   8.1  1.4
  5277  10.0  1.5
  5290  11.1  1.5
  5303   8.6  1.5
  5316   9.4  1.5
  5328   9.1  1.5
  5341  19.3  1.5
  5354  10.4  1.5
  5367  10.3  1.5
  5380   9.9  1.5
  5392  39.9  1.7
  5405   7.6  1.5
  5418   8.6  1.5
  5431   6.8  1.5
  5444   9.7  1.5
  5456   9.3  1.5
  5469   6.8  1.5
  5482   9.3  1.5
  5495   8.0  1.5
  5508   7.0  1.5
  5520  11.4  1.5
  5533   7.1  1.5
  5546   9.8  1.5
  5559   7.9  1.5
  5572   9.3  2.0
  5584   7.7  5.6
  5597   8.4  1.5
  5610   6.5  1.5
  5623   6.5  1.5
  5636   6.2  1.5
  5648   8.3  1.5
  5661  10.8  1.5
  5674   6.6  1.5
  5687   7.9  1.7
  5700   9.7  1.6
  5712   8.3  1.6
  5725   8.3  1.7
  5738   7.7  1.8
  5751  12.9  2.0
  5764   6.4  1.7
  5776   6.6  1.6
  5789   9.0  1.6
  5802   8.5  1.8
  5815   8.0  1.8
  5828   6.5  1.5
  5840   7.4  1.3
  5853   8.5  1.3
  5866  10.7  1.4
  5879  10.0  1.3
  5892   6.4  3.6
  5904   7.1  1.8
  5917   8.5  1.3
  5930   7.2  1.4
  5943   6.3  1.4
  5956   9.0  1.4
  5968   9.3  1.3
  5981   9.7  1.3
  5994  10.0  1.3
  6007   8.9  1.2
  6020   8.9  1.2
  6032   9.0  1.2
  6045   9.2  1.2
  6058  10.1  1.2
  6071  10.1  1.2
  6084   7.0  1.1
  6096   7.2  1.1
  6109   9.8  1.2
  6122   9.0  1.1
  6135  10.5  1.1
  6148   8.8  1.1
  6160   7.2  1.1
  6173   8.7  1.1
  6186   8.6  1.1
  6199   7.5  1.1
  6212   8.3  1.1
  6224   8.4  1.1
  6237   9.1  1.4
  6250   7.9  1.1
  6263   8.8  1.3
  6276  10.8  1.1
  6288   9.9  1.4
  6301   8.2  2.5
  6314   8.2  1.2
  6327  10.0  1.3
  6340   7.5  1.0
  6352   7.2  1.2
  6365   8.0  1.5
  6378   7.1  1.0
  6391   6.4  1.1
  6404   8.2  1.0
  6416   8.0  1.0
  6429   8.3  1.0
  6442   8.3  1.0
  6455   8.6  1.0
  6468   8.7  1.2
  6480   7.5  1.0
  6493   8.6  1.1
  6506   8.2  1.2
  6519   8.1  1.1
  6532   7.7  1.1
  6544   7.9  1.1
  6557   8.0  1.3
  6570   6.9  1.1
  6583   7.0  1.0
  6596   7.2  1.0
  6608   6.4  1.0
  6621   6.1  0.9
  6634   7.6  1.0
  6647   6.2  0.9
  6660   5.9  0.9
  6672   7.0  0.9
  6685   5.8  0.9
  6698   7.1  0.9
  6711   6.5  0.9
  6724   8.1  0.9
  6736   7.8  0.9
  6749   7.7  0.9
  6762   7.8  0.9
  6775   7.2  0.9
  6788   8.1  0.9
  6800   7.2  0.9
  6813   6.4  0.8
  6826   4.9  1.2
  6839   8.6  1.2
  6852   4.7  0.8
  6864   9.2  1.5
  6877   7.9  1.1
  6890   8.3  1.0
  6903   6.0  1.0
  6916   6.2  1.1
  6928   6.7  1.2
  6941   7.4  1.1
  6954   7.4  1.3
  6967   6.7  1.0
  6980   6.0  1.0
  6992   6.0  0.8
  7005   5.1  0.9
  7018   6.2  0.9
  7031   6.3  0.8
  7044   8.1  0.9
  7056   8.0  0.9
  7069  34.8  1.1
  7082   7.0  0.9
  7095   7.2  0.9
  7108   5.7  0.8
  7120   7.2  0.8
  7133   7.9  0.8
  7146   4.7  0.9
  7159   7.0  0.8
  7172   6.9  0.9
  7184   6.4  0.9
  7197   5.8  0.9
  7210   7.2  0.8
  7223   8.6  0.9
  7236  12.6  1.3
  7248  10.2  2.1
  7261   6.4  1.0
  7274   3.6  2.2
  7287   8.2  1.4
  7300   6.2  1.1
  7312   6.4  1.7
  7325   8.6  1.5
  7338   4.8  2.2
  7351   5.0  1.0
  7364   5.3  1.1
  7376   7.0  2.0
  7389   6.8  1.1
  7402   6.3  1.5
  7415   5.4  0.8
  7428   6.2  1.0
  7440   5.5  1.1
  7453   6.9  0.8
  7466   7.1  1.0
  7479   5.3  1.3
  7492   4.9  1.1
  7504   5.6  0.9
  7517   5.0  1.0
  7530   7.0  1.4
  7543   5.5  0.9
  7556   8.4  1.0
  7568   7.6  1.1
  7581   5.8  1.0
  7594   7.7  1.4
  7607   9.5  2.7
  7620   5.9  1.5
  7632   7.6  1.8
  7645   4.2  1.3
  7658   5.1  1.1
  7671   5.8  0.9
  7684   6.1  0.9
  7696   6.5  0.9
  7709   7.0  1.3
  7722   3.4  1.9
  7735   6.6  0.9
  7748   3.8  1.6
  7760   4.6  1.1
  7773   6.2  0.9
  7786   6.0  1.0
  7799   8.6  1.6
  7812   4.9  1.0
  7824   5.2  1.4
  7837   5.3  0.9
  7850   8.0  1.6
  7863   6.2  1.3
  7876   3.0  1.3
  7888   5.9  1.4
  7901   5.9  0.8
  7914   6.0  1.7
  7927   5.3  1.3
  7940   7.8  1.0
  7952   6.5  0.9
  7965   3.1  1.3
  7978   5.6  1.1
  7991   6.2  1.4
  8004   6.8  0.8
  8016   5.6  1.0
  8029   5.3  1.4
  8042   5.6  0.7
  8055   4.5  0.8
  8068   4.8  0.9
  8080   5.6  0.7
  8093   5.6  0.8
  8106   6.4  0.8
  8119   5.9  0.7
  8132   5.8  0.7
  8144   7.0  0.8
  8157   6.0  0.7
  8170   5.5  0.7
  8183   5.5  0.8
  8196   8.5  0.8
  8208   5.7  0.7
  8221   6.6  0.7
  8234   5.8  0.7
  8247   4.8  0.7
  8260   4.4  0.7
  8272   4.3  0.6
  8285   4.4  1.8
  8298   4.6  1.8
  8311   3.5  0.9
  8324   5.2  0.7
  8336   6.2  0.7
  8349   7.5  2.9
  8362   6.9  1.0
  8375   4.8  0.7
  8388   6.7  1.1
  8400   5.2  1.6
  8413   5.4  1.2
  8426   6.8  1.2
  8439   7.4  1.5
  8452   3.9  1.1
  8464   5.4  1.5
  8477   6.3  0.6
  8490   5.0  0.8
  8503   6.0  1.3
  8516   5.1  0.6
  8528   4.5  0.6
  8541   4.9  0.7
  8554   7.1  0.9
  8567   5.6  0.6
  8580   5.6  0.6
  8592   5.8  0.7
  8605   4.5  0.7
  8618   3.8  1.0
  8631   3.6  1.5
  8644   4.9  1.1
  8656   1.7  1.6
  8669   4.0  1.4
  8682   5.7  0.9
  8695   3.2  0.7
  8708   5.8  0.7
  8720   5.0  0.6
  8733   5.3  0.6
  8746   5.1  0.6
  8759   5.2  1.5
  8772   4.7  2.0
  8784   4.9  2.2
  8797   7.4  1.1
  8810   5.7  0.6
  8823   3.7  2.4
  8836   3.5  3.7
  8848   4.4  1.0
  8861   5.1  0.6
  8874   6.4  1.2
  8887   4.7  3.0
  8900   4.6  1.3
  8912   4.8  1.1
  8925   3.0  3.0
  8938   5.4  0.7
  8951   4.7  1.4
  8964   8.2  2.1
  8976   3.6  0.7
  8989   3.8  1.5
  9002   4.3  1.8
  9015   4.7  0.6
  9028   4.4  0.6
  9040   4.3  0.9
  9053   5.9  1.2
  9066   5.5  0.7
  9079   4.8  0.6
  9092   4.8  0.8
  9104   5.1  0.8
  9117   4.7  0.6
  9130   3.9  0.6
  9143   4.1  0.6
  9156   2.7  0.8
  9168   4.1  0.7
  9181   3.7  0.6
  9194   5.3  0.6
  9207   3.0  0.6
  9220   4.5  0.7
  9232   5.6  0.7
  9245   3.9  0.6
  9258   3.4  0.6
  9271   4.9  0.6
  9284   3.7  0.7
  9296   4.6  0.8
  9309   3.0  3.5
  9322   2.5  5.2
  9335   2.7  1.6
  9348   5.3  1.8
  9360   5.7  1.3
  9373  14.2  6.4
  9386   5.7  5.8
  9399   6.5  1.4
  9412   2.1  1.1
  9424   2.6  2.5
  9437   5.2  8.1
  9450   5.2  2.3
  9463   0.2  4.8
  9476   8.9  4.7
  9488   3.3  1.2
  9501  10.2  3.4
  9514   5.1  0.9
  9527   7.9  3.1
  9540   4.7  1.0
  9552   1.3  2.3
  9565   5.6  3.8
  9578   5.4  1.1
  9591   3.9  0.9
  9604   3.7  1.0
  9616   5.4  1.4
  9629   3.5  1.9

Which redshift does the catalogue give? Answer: 0.08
